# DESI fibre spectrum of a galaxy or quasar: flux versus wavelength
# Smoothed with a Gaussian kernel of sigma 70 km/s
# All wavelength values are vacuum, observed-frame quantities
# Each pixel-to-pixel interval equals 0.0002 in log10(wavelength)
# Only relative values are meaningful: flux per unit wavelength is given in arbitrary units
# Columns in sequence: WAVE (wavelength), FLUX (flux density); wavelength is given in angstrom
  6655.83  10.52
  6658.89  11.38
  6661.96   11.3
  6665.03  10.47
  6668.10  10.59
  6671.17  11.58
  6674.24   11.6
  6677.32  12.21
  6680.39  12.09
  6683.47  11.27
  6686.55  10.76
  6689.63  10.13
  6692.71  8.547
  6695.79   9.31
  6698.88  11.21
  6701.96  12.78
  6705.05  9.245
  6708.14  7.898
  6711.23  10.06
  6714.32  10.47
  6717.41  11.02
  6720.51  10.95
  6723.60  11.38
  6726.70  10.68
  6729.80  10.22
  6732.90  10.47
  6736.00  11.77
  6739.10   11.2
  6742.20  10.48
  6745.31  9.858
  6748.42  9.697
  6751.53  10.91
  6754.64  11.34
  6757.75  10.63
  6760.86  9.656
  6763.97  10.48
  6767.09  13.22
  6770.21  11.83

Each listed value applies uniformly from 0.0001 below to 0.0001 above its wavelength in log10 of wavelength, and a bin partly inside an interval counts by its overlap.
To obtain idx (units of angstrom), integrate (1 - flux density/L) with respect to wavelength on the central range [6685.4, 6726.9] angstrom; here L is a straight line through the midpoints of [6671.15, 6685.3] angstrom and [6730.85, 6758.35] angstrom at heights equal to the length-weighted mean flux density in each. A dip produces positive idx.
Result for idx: 3.66 angstrom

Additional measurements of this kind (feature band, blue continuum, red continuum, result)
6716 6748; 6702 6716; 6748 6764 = -1.97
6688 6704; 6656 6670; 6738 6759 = 0.62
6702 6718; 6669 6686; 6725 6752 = 1.63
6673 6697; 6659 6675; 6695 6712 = -0.25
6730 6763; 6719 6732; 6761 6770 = 1.70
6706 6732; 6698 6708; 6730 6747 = 0.85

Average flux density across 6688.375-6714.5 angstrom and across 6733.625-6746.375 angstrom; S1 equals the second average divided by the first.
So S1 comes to 1.09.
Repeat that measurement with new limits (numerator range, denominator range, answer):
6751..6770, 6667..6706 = 1.02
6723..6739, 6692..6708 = 1.08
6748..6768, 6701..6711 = 1.10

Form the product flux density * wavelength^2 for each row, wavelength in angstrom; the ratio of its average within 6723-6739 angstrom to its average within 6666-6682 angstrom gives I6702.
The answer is 0.96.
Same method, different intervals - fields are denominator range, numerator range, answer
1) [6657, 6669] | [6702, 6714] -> 0.90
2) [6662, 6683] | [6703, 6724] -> 0.90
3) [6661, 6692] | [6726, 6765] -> 0.97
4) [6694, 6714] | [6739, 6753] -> 1.04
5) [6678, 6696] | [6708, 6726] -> 1.01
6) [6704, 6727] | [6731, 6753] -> 1.05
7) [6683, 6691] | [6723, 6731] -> 1.02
